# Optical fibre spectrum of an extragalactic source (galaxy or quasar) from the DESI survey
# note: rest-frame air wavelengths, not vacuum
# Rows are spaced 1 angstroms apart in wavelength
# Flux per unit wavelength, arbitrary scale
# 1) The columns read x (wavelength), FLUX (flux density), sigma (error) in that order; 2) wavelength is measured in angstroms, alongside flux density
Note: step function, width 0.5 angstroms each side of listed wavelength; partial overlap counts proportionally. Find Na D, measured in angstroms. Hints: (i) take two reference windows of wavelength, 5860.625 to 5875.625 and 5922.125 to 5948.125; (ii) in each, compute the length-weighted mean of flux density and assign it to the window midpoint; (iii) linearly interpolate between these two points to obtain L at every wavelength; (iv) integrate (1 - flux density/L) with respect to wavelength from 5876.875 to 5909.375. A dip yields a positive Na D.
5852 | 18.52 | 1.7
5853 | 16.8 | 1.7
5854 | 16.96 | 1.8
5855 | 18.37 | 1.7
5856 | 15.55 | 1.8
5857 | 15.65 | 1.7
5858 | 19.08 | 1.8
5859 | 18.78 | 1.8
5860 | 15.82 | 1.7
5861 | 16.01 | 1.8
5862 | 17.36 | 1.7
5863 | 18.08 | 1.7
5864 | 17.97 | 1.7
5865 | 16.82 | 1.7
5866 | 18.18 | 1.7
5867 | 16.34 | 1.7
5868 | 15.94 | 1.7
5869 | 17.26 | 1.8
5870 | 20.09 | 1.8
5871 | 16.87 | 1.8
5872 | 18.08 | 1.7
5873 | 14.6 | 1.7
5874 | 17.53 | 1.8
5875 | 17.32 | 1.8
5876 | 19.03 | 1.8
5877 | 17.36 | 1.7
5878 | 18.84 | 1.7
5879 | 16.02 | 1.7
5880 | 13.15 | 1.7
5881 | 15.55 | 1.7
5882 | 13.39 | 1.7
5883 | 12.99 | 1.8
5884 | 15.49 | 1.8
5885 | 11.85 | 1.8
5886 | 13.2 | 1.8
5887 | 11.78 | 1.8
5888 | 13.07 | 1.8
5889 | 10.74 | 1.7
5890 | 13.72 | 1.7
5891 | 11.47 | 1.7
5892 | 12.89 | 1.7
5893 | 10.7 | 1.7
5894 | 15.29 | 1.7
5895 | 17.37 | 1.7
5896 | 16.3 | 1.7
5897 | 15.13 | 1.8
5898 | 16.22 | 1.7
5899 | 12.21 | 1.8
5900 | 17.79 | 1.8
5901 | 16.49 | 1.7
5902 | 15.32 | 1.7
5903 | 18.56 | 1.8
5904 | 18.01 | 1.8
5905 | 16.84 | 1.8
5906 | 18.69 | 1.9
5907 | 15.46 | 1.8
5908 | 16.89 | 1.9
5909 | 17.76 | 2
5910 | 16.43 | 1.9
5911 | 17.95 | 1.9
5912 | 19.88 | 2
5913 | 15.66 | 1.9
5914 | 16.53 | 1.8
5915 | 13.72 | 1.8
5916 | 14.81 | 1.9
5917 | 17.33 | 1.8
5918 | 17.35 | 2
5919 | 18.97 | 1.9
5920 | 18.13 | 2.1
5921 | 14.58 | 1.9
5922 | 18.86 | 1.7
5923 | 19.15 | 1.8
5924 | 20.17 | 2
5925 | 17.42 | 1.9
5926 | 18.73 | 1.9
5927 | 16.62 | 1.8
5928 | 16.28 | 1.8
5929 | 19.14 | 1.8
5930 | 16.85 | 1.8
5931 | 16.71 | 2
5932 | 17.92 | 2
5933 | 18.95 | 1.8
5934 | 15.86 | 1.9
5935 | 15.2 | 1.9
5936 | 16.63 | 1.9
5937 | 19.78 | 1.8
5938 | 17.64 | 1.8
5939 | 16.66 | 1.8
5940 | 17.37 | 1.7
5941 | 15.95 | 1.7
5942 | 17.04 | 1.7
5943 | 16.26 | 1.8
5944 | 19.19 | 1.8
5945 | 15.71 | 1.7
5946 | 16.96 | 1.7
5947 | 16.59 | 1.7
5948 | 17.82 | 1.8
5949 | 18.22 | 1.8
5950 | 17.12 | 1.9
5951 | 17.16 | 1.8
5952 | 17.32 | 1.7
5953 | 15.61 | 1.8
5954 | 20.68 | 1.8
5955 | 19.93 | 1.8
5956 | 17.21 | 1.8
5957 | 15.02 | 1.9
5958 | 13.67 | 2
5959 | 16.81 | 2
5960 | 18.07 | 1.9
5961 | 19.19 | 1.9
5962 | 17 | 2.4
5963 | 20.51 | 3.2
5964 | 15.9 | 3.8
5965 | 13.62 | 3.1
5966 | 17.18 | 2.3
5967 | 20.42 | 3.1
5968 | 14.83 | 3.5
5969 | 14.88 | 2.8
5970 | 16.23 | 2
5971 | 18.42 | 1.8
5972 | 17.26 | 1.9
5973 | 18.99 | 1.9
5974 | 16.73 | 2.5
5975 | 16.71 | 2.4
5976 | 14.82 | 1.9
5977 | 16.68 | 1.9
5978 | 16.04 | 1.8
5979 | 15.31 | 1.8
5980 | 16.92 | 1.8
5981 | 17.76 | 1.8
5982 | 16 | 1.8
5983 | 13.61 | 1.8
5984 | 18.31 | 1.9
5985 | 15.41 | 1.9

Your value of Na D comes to 4.3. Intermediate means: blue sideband 17.3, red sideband 17.4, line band 15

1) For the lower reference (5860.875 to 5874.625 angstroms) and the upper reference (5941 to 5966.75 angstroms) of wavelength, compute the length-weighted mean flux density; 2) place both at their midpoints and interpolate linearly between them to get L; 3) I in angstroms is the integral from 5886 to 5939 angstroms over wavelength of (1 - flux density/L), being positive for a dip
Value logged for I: 2.7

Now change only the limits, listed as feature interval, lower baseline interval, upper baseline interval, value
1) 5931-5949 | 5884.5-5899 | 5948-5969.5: -1.1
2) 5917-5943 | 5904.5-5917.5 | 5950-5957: -0.5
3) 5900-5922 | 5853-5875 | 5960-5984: 0.1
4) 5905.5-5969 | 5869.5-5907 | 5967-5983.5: -5.0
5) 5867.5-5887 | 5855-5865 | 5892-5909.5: 1.0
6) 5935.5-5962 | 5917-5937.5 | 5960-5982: 0.0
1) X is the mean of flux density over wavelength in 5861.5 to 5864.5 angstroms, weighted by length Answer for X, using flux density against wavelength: 17.8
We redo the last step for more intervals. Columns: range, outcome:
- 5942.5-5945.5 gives 17.1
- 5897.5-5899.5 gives 14.2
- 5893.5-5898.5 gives 16.1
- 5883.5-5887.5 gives 13.1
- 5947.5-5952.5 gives 17.5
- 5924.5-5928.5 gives 17.3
